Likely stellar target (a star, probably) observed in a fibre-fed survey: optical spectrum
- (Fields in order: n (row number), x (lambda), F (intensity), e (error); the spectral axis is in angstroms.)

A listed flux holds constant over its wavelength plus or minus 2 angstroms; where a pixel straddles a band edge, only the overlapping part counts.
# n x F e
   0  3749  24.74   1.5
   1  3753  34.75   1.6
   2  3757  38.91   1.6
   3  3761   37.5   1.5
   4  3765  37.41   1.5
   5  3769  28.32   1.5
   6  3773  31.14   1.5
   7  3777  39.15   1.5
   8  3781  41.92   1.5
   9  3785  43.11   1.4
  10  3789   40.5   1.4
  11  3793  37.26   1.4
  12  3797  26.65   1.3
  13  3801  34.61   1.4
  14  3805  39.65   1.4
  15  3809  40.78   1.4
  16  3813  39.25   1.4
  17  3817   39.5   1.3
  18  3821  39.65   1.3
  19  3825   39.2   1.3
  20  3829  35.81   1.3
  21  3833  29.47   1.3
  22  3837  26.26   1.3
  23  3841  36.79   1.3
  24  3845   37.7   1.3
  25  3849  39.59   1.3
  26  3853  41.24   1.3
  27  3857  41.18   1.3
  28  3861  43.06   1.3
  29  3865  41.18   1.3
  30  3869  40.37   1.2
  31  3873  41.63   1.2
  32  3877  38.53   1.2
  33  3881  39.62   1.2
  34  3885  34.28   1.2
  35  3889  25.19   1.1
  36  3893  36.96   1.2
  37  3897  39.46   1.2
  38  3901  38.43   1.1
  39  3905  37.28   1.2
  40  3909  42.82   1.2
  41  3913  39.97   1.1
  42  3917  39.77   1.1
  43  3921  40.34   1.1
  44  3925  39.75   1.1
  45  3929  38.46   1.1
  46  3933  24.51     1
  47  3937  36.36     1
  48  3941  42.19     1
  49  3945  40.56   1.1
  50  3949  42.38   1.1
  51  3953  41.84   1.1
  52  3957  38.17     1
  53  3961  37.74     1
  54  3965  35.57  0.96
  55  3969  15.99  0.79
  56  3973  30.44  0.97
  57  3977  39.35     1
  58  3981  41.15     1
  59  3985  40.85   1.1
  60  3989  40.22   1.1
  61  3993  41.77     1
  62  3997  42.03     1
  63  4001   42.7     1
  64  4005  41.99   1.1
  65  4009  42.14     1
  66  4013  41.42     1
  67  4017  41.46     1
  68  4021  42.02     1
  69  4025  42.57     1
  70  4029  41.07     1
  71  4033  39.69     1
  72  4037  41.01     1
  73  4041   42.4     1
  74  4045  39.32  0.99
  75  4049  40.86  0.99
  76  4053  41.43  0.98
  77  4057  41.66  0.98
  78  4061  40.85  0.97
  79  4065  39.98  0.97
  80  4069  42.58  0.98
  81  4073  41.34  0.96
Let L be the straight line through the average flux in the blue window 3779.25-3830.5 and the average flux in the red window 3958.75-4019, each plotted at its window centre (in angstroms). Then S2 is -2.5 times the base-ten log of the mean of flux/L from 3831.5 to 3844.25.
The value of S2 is 0.21 mag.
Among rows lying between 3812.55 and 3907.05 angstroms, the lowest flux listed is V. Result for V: 25.19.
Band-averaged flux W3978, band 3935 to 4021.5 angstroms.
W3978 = 39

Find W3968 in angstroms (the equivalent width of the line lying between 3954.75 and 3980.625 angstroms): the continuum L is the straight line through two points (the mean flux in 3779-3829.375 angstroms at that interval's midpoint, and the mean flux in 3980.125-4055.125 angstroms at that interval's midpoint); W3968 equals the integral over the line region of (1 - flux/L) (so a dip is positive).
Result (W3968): 4.6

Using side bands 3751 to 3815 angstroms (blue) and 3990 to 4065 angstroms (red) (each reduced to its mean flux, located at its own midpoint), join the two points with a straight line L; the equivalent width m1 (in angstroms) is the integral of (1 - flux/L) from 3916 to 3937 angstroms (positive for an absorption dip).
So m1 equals 1.7 angstroms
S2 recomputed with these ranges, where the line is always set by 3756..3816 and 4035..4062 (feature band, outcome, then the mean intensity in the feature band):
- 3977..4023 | -0.03 mag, 41.5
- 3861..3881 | -0.06 mag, 40.6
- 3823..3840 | 0.15 mag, 32.9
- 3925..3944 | 0.09 mag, 36.1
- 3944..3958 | -0.04 mag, 40.9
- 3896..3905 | 0.01 mag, 38.5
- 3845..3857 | -0.06 mag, 40.1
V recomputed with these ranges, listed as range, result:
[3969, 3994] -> 15.99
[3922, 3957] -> 24.51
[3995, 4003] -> 42.03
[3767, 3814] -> 26.65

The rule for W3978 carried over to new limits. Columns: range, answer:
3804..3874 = 38.4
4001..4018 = 41.9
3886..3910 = 36.3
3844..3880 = 40.6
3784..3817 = 37.7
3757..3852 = 36.7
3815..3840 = 35.1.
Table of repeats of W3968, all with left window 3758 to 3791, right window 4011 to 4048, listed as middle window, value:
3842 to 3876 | -1.65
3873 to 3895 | 1.98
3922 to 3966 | 2.07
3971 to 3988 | 1.01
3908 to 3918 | -0.33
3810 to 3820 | -0.40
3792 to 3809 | 1.22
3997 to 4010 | -0.45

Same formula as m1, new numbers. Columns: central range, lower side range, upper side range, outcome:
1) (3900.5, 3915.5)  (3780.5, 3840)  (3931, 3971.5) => -1.6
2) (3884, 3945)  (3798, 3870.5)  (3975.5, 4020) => 3.7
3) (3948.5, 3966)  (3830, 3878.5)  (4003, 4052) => 0.4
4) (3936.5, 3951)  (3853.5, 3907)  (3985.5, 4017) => -0.3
